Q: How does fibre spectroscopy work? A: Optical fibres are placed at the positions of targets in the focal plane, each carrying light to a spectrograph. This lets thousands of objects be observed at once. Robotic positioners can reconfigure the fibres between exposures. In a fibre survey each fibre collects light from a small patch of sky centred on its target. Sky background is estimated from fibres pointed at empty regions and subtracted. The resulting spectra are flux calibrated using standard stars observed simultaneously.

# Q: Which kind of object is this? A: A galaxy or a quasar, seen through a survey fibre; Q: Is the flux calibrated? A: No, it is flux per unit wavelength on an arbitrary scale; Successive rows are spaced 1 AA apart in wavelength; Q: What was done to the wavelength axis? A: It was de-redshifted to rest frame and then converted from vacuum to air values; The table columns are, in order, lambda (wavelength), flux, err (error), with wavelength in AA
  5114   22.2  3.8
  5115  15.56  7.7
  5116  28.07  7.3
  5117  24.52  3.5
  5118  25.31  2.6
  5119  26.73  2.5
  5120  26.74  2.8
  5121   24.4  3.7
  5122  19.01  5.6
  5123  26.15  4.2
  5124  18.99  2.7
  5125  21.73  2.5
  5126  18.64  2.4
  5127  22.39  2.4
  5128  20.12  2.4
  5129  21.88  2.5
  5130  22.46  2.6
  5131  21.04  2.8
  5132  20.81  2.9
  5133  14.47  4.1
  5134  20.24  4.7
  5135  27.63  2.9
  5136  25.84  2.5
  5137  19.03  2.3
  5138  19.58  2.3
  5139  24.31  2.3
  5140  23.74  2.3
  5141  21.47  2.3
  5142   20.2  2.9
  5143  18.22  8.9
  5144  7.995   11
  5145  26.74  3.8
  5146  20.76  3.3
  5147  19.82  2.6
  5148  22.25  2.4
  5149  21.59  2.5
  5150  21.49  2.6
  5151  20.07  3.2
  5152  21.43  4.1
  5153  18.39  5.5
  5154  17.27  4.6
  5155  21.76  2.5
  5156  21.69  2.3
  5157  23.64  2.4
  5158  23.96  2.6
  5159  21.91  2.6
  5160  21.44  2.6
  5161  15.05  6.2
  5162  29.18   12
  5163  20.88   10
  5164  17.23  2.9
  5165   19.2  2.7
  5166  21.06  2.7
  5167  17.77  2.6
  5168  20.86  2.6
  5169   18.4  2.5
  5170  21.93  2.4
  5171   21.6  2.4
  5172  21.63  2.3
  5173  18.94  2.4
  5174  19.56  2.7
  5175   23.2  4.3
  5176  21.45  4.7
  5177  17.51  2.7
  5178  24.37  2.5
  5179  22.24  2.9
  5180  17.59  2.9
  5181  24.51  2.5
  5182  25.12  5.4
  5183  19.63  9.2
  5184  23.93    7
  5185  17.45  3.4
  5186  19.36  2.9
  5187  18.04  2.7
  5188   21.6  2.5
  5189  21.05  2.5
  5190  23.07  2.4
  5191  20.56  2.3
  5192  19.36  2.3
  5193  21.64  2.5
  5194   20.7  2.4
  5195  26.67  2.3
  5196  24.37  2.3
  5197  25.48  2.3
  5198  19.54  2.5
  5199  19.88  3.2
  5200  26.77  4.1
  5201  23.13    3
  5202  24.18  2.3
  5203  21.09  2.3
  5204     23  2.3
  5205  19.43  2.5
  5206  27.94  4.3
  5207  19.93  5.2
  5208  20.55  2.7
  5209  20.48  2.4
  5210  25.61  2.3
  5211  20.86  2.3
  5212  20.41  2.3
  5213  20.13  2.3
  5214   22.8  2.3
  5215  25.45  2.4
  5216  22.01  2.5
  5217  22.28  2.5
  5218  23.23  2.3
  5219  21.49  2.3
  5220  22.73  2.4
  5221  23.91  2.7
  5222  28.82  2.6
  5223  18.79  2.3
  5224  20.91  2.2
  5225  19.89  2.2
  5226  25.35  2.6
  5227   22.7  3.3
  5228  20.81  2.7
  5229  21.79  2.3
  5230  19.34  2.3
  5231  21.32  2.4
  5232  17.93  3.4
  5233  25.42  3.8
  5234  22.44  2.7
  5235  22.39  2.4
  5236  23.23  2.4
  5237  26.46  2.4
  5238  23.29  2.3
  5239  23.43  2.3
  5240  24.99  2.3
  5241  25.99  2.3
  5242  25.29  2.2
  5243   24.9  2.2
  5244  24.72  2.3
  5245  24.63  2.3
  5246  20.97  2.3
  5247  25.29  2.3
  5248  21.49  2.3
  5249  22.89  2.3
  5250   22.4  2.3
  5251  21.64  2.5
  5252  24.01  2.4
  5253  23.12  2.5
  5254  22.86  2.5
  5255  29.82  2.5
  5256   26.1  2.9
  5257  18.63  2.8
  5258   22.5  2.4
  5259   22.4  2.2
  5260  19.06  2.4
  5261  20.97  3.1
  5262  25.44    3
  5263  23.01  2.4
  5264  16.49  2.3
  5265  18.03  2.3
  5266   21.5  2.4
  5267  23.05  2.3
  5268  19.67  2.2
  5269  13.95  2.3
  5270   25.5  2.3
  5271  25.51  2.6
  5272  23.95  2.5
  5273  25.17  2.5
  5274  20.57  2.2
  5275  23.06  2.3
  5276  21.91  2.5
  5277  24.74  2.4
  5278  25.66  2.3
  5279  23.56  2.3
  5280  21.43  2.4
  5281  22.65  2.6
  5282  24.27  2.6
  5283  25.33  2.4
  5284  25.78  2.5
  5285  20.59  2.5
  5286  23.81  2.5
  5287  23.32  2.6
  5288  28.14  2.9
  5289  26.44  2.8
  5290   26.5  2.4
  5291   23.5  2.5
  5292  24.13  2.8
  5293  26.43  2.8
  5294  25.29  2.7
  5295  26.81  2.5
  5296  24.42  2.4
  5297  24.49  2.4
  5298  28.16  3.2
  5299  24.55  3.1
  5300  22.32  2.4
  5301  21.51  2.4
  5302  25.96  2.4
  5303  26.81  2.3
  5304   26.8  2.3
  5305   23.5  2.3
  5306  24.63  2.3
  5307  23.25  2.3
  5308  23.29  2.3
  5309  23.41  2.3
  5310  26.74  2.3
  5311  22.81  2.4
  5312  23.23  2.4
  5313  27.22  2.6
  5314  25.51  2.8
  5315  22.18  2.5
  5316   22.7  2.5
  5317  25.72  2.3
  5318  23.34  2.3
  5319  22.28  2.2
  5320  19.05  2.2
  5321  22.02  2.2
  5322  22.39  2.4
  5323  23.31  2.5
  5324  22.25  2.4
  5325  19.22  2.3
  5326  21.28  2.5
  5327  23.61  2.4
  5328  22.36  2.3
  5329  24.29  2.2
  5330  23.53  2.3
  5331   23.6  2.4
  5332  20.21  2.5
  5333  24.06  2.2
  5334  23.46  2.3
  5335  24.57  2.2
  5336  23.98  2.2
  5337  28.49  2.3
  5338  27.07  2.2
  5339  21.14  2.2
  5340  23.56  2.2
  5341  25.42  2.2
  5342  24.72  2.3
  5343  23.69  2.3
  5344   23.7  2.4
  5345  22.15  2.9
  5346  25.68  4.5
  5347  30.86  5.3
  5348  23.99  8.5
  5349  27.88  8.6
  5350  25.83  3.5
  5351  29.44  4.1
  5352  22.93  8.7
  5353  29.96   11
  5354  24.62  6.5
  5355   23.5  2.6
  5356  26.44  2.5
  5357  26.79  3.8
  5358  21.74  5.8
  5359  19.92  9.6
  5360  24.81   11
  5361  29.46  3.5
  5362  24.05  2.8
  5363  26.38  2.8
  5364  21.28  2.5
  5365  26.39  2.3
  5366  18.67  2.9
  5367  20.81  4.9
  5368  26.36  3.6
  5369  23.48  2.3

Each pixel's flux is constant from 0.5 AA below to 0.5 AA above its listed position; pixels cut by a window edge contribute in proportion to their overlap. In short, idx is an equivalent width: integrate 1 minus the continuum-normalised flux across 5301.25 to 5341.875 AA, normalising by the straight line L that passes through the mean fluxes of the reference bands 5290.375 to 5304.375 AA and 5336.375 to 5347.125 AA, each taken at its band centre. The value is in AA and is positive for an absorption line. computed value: 2.10 AA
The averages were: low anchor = 25.1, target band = 23.7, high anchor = 24.9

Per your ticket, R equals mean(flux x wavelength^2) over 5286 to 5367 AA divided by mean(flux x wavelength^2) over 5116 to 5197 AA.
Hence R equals 1.2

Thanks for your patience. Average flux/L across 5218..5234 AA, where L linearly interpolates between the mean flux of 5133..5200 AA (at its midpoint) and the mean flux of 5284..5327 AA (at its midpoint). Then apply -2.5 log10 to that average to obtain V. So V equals 0.01 mag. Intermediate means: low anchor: 21.1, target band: 22.1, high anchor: 24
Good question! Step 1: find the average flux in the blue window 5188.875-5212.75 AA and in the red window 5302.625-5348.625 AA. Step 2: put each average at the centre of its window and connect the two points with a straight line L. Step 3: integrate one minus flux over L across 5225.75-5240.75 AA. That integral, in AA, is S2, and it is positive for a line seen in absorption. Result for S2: 0.0 AA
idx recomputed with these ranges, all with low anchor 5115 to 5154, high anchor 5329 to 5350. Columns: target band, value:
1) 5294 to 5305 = -0.5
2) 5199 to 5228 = 0.2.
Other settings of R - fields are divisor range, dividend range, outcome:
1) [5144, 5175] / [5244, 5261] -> 1.15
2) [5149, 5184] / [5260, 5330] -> 1.17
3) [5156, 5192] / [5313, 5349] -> 1.20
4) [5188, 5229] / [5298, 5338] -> 1.10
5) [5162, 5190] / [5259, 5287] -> 1.12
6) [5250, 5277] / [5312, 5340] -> 1.07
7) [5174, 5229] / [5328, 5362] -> 1.19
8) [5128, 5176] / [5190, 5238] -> 1.10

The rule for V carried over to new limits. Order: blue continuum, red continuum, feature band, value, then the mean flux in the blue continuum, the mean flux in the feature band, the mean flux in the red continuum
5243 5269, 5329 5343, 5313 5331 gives 0.05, 22.3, 22.8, 24.1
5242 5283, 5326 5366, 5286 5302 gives -0.07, 22.8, 25.1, 24.6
